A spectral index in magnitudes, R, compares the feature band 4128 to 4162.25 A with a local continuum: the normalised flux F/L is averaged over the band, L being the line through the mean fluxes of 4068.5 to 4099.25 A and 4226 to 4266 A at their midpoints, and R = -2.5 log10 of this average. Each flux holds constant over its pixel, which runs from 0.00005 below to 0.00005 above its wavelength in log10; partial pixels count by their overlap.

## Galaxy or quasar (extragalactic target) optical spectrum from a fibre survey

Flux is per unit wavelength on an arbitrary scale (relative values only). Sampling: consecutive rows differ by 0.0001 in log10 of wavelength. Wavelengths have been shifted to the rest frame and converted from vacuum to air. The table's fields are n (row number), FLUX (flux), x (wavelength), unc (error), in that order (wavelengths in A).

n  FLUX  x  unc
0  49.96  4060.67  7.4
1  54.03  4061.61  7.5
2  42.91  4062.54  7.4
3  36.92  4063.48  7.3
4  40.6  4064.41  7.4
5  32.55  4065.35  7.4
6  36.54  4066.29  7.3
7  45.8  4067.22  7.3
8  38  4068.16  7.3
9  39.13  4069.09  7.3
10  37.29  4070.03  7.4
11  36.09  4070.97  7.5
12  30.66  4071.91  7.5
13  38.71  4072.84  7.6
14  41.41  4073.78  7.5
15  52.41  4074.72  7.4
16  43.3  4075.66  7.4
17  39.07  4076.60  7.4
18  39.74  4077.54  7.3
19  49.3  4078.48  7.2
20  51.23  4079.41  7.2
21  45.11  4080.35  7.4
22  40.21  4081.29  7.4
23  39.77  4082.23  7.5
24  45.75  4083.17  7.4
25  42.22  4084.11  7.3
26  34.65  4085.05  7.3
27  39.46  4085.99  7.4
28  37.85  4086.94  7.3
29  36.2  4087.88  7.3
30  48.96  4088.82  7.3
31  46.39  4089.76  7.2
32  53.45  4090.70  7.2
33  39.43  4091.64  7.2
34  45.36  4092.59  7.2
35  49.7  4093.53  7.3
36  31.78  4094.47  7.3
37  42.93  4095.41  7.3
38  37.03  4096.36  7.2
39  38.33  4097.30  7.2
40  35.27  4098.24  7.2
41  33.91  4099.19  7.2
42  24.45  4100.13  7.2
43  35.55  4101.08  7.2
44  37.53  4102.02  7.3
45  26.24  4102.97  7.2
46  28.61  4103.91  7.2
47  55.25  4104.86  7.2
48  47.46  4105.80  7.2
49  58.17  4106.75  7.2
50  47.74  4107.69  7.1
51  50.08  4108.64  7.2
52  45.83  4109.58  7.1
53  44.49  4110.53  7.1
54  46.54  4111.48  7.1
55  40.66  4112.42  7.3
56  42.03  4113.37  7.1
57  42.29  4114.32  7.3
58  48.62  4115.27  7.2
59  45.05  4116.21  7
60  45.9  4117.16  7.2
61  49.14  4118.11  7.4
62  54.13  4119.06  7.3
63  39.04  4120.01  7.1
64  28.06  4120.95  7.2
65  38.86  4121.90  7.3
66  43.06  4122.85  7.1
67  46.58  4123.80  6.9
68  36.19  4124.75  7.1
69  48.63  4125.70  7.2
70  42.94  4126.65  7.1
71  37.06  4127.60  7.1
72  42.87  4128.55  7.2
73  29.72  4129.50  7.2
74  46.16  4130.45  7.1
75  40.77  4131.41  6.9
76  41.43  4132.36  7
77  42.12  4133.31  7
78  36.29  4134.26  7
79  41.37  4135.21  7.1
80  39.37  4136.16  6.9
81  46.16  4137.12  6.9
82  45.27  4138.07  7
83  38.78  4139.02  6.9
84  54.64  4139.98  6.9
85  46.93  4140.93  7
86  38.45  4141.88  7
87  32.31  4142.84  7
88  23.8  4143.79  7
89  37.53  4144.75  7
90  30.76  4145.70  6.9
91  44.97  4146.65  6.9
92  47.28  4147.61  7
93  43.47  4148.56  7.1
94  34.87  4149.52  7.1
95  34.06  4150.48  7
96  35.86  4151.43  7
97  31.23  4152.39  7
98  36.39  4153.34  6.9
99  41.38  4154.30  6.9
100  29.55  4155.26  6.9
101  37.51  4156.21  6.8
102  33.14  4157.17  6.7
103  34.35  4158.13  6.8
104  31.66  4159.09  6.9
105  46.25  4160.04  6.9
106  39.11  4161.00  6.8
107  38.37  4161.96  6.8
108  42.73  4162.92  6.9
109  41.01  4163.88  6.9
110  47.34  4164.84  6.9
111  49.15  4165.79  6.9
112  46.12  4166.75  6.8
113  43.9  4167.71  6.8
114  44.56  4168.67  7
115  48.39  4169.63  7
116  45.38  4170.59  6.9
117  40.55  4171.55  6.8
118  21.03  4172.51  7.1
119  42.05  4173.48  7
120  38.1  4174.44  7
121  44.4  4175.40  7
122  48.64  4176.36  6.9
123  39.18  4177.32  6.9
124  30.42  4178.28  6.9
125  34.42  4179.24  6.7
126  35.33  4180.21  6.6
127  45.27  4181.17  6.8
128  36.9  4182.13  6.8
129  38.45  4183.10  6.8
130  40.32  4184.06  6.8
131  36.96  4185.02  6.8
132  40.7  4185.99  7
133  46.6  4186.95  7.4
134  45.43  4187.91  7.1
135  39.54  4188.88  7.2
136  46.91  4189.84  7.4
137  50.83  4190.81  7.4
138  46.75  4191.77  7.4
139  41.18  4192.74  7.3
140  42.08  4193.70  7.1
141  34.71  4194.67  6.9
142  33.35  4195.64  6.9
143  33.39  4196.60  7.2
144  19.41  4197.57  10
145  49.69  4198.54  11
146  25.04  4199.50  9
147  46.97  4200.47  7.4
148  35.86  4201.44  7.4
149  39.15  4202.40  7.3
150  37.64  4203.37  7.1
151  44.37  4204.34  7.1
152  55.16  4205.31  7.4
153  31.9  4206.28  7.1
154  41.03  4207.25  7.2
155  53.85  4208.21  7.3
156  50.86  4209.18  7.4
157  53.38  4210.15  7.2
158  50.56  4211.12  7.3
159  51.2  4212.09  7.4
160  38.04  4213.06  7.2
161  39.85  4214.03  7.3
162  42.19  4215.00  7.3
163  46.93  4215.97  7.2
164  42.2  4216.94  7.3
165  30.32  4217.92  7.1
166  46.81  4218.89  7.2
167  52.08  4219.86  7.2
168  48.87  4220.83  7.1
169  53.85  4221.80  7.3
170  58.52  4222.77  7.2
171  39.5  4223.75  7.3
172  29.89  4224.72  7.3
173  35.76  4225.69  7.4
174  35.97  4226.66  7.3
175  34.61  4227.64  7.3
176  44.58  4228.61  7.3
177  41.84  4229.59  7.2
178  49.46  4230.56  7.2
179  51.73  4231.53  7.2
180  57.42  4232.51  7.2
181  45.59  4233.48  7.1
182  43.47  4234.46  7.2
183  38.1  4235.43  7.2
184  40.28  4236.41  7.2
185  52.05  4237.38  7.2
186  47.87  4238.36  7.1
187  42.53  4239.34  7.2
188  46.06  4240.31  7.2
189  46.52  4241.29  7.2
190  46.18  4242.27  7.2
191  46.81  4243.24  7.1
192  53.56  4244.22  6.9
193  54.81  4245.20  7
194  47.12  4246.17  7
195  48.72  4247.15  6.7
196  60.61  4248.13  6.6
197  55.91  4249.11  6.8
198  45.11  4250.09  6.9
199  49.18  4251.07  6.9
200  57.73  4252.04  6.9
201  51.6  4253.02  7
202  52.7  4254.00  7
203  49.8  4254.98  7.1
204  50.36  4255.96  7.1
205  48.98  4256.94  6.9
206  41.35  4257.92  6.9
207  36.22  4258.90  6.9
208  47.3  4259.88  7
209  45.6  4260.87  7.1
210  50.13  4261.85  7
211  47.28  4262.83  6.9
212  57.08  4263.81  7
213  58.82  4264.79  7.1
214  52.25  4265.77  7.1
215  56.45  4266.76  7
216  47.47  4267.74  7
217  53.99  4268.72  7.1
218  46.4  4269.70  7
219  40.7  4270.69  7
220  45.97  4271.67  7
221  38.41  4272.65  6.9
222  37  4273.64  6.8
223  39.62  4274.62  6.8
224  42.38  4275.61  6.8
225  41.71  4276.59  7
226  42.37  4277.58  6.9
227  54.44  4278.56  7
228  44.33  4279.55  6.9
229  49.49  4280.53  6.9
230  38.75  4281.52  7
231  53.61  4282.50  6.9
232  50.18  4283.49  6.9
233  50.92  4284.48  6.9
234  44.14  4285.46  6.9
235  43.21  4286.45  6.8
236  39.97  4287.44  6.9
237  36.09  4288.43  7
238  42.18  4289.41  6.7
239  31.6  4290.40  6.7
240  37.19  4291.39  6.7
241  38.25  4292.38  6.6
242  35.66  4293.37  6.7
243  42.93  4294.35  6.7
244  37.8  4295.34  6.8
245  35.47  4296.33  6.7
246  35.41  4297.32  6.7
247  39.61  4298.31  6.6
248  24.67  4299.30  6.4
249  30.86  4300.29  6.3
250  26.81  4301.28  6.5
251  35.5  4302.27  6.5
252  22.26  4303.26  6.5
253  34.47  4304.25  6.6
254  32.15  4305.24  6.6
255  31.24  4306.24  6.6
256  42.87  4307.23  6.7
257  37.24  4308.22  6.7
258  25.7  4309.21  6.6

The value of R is 0.14 mag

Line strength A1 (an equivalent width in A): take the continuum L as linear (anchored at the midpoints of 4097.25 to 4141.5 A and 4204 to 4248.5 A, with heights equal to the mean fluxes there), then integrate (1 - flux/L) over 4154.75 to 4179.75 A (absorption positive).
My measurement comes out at 2.2 A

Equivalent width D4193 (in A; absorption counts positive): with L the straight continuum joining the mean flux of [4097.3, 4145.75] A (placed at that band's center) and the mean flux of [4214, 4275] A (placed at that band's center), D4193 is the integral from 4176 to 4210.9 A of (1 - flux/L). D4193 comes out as 2.8 A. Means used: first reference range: 41.2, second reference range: 46.8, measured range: 40.9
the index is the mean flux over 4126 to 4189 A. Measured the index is 39.8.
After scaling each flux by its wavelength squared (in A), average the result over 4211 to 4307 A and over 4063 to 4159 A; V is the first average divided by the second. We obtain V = 1.2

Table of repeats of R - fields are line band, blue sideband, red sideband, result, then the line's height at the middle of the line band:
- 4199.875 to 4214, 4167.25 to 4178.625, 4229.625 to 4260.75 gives -0.01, 44.3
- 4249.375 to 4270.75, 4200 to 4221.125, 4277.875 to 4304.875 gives -0.20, 41.2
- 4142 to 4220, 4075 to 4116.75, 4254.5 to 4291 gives 0.09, 43.9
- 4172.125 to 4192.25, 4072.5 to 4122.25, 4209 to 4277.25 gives 0.11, 44.9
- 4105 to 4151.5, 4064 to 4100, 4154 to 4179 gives -0.05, 40.4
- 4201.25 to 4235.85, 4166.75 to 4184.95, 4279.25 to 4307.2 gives -0.13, 39.3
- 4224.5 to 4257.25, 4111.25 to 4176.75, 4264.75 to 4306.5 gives -0.16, 40.8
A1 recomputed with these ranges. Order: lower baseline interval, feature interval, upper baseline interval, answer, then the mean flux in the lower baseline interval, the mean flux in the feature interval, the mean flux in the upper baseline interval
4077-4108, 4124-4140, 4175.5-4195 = -0.1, 41.3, 41.5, 41.2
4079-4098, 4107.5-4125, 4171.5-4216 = -0.9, 42.2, 43.9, 40.9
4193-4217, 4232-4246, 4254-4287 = -0.9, 41.6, 47.2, 46.9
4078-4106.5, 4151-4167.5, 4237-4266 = 2.1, 40.8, 39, 49.6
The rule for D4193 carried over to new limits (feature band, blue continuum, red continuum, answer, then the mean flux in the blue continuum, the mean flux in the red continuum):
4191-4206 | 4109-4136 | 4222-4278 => 2.0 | 42.4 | 46.9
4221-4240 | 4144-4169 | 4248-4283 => 0.3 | 39.1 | 48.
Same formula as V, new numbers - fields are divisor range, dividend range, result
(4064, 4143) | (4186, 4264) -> 1.15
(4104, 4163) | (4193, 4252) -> 1.13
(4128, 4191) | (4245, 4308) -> 1.15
